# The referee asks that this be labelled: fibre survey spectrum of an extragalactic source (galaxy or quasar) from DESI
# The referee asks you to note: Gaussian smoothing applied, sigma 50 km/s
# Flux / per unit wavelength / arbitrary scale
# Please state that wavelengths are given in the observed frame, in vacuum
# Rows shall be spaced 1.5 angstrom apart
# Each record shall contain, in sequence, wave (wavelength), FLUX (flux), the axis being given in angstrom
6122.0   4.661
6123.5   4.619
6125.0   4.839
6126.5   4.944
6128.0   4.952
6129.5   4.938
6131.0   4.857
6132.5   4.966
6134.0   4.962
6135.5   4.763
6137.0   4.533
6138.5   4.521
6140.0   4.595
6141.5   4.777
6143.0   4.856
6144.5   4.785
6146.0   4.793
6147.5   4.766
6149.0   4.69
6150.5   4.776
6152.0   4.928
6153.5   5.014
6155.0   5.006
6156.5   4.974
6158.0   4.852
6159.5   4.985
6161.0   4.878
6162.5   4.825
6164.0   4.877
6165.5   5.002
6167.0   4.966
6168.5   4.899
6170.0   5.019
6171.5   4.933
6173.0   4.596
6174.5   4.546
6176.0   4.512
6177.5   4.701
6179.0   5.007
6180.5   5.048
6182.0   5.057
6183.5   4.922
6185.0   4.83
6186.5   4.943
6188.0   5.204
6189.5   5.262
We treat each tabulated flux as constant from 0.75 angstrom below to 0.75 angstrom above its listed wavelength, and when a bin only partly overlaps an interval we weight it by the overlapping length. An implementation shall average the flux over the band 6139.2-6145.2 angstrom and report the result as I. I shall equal 4.75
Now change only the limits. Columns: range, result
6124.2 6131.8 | 4.9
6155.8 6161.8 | 4.92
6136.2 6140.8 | 4.55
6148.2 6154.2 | 4.85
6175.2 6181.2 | 4.81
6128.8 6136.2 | 4.9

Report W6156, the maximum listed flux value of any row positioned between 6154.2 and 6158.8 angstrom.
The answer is 5.006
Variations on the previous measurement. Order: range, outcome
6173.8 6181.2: 5.048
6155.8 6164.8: 4.985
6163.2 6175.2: 5.019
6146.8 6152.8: 4.928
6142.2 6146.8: 4.856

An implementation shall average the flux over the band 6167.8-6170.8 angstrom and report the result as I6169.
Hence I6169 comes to 4.96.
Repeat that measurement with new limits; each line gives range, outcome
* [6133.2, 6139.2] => 4.7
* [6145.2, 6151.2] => 4.76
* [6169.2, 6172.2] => 4.98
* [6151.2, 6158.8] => 4.95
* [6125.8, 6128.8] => 4.95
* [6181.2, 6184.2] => 4.99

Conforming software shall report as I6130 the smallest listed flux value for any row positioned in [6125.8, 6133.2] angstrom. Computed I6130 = 4.857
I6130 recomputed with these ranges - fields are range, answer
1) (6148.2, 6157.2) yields 4.69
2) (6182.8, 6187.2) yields 4.83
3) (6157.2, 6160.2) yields 4.852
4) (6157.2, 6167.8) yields 4.825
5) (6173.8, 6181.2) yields 4.512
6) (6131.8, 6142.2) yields 4.521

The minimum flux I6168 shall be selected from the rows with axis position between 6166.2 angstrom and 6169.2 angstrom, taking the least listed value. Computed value 4.899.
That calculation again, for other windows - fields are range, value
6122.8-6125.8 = 4.619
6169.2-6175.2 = 4.546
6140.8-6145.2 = 4.777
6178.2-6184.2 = 4.922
